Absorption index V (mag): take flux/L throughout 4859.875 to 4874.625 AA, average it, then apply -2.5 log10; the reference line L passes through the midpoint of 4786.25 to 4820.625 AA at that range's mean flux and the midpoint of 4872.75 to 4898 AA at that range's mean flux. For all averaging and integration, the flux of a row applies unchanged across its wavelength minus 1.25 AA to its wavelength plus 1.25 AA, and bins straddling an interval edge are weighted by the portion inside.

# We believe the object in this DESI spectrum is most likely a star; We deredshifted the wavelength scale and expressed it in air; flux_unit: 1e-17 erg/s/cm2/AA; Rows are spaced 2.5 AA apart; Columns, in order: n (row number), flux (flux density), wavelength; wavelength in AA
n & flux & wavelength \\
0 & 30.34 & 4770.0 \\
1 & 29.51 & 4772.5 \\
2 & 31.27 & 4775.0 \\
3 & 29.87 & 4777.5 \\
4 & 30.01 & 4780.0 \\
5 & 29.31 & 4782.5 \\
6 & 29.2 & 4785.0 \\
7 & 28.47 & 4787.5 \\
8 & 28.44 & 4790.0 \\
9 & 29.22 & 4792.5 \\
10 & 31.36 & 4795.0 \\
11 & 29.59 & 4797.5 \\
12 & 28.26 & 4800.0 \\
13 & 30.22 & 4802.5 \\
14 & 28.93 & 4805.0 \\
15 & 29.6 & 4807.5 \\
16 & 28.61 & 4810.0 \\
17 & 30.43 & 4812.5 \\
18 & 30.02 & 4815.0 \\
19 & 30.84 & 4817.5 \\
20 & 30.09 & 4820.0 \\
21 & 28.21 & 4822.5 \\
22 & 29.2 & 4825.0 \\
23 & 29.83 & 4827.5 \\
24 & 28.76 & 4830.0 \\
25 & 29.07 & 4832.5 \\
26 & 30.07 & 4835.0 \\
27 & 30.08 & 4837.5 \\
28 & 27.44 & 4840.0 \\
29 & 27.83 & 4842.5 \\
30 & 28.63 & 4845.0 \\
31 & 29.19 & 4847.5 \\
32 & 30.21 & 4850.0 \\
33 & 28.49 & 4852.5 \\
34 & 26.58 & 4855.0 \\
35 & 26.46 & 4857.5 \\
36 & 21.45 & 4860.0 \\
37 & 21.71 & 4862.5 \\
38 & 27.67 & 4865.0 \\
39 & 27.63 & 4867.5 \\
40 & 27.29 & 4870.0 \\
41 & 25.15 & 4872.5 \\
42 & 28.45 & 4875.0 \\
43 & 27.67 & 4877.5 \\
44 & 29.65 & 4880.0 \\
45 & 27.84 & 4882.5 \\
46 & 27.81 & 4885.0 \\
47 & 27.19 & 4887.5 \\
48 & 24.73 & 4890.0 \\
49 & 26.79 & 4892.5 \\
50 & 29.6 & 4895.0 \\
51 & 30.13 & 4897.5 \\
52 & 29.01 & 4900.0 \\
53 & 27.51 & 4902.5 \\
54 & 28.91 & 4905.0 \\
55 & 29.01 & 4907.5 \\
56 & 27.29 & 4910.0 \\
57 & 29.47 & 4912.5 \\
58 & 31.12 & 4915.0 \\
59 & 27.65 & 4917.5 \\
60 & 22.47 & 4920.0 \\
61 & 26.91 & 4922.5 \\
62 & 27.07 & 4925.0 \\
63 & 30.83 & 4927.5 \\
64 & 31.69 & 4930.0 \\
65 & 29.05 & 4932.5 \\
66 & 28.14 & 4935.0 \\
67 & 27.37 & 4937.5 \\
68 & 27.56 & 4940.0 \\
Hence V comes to 0.10 mag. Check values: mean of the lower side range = 29.6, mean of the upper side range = 27.8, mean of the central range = 25.6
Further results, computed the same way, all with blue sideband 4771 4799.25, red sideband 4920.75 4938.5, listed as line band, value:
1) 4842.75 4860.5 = 0.06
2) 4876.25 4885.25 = 0.02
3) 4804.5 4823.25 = -0.01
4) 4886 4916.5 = 0.01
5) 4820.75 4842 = 0.01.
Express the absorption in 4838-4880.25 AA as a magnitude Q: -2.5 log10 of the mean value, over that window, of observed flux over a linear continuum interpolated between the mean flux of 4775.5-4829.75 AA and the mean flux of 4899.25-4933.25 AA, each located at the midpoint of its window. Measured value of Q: 0.07 mag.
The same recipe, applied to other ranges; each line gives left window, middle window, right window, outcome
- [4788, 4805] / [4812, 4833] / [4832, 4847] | -0.02 mag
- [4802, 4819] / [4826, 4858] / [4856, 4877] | -0.05 mag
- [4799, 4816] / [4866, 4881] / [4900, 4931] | 0.04 mag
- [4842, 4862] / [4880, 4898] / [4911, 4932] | 0.00 mag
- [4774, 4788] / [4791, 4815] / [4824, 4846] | -0.01 mag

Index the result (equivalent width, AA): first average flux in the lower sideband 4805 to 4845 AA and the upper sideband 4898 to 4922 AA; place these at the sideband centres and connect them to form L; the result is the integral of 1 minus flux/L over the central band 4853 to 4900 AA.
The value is 2.6 AA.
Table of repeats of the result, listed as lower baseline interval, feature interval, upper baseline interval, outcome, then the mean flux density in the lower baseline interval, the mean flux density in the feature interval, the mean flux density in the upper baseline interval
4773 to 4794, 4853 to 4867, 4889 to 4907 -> 1.71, 29.5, 25.1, 28.2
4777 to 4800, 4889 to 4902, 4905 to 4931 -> 0.20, 29.4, 28.1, 28.3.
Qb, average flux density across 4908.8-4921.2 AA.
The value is 27.6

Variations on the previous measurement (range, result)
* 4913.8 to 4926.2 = 27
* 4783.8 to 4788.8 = 28.8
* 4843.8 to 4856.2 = 28.6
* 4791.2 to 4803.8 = 29.7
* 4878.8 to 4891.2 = 27.4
